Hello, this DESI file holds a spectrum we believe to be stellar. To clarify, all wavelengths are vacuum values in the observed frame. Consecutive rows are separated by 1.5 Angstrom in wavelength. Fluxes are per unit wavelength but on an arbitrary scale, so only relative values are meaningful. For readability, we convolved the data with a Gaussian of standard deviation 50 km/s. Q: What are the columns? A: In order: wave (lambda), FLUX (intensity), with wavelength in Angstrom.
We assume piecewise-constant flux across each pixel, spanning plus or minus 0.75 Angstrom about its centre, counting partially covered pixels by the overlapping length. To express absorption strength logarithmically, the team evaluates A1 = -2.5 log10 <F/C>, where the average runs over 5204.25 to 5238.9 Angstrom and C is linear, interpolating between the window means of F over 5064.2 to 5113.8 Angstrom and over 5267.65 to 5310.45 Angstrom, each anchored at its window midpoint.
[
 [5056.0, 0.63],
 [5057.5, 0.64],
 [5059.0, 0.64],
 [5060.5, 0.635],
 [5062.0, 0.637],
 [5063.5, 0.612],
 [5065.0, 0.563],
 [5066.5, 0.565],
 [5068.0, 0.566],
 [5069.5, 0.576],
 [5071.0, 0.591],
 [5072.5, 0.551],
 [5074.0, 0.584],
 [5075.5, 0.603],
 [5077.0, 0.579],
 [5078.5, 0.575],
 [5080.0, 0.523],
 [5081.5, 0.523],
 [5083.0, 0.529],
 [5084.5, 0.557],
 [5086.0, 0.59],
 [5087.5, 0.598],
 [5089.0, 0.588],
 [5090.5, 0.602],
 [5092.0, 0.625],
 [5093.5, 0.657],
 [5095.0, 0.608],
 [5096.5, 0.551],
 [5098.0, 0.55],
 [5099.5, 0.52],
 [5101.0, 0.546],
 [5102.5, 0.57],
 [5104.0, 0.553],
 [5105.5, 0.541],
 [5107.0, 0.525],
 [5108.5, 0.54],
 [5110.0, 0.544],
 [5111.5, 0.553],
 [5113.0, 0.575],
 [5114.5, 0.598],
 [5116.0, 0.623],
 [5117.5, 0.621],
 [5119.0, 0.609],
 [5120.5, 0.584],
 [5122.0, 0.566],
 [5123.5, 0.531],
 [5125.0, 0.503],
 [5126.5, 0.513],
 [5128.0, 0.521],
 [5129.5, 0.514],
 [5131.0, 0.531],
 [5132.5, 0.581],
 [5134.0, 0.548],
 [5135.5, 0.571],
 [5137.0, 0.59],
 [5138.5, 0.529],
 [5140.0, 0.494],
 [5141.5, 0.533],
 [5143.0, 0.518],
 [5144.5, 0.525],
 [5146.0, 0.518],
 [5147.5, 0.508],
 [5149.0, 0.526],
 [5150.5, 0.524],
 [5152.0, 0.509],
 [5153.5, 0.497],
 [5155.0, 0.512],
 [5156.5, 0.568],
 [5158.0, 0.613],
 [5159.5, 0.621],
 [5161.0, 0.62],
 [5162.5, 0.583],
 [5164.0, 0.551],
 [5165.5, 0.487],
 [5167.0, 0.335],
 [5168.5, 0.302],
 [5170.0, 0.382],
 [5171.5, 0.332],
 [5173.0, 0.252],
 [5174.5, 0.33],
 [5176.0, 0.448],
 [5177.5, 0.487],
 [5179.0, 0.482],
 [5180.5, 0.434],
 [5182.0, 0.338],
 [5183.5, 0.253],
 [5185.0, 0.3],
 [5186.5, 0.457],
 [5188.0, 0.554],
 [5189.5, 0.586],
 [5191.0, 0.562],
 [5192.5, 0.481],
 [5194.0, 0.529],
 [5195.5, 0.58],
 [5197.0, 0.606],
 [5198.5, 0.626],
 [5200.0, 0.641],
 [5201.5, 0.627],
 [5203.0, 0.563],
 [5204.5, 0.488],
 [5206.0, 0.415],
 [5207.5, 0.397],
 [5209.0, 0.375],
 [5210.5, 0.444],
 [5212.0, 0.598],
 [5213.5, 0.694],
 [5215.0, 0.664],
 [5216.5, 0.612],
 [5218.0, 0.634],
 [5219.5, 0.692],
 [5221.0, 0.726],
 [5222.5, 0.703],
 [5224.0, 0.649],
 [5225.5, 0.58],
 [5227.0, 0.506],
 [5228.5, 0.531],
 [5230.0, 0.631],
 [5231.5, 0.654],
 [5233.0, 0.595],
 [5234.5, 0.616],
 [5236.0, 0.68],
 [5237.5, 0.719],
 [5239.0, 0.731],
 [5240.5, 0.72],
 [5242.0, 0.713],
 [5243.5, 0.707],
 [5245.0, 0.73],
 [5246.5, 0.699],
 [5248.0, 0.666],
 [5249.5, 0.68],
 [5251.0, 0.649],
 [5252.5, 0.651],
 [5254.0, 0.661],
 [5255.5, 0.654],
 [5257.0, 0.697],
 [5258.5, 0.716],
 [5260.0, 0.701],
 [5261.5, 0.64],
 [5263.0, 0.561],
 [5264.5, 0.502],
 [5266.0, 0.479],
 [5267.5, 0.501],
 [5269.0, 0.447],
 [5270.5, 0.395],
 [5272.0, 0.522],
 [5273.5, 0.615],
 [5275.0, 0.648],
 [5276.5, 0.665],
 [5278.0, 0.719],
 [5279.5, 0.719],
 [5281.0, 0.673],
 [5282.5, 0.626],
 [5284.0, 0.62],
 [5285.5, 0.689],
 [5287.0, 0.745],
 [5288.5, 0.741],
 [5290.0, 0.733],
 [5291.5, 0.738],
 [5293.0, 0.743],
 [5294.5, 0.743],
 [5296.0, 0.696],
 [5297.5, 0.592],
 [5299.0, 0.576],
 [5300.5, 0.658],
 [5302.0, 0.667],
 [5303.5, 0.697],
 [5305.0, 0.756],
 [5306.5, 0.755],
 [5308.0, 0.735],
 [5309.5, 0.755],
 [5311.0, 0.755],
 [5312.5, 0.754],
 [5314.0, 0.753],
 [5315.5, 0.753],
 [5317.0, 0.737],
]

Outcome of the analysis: 0.07 mag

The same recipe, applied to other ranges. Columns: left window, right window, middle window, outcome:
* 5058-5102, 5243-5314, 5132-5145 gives 0.12 mag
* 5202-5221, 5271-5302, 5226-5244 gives -0.10 mag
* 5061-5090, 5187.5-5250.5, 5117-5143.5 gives 0.08 mag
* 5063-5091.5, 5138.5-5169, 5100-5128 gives -0.02 mag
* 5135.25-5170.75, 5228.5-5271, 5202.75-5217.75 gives 0.12 mag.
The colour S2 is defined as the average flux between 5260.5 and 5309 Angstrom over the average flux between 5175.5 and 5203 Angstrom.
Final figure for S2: 1.3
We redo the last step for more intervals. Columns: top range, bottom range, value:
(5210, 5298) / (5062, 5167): 1.16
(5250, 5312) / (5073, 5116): 1.15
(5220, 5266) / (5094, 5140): 1.17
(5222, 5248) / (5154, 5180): 1.41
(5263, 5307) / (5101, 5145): 1.16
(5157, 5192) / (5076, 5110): 0.79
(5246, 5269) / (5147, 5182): 1.32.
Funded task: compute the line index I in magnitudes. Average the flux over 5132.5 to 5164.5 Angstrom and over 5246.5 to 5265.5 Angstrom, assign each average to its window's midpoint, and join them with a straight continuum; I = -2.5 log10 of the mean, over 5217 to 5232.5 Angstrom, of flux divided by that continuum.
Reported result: -0.02 mag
